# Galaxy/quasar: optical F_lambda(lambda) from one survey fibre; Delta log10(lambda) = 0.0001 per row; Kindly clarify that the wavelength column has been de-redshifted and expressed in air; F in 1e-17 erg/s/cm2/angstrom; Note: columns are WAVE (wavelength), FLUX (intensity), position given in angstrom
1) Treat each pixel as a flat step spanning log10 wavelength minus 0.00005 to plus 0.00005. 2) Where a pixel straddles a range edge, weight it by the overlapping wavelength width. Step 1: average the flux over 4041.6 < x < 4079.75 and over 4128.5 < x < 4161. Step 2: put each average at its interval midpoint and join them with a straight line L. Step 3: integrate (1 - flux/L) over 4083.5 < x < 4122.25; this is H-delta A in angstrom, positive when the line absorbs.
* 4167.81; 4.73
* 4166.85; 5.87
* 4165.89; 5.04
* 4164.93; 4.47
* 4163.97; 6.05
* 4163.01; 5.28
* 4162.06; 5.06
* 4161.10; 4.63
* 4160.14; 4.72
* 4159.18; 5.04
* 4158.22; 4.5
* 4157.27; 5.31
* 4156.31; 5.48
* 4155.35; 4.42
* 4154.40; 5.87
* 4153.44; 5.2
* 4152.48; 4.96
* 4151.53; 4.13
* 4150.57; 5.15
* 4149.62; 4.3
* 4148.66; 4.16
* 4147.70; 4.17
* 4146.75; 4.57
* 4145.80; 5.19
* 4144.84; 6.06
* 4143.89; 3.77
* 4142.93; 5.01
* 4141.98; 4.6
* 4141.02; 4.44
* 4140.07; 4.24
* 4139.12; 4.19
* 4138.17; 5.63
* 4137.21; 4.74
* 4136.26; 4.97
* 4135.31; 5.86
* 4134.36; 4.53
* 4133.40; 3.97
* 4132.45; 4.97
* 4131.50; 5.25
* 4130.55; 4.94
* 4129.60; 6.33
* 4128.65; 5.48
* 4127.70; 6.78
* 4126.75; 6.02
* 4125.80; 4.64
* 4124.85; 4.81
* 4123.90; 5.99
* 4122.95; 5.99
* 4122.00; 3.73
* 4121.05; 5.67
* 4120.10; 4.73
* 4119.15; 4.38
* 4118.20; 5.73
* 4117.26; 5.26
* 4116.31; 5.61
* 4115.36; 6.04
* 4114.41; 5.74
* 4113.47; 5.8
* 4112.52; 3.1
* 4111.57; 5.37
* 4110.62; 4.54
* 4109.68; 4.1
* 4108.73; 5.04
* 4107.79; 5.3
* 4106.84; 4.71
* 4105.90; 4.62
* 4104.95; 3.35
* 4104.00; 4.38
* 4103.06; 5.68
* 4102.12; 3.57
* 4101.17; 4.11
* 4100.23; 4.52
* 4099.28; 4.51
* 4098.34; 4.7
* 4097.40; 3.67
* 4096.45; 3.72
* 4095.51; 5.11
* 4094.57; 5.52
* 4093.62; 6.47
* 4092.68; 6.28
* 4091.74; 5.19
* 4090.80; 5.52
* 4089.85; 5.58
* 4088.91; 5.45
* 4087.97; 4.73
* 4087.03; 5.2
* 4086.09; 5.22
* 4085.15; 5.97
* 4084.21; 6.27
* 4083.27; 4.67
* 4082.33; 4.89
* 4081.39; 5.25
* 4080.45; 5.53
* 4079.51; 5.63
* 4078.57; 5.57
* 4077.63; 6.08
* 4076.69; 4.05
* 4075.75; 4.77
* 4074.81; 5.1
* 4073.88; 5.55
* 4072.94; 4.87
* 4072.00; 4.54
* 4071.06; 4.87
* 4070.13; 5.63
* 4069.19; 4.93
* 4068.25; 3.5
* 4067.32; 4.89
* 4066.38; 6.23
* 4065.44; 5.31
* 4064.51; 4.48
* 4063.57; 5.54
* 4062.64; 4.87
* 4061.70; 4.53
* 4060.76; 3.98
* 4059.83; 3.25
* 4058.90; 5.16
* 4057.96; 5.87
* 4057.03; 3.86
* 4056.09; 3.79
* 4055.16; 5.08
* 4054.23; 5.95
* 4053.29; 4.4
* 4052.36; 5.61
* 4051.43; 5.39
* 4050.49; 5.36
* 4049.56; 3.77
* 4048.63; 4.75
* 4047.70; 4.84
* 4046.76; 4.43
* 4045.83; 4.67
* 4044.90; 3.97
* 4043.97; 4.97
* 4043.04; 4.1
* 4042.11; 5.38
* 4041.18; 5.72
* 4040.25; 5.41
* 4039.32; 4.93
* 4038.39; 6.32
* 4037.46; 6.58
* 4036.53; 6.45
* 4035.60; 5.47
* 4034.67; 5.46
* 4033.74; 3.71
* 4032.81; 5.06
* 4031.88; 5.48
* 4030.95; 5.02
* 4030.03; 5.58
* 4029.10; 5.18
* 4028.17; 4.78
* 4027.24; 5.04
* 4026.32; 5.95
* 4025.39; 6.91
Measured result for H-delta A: -0.9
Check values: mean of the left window 4.86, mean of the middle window 4.99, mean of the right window 4.88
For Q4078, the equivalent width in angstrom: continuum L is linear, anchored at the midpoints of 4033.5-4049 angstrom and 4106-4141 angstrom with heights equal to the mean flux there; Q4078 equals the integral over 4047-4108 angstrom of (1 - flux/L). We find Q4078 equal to 2.2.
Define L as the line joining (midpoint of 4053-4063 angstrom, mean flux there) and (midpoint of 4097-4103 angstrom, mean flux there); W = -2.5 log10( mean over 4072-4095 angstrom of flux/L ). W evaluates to -0.21 mag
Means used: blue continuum 4.61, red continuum 4.29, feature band 5.37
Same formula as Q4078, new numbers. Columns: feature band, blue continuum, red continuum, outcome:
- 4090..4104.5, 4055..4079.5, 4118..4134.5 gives 0.5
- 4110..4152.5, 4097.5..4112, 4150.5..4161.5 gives -2.4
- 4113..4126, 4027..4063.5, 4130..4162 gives -1.2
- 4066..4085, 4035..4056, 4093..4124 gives -0.5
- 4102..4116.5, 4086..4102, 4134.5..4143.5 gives 0.3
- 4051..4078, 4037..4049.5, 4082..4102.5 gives 0.8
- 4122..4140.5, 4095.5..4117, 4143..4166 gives -1.6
